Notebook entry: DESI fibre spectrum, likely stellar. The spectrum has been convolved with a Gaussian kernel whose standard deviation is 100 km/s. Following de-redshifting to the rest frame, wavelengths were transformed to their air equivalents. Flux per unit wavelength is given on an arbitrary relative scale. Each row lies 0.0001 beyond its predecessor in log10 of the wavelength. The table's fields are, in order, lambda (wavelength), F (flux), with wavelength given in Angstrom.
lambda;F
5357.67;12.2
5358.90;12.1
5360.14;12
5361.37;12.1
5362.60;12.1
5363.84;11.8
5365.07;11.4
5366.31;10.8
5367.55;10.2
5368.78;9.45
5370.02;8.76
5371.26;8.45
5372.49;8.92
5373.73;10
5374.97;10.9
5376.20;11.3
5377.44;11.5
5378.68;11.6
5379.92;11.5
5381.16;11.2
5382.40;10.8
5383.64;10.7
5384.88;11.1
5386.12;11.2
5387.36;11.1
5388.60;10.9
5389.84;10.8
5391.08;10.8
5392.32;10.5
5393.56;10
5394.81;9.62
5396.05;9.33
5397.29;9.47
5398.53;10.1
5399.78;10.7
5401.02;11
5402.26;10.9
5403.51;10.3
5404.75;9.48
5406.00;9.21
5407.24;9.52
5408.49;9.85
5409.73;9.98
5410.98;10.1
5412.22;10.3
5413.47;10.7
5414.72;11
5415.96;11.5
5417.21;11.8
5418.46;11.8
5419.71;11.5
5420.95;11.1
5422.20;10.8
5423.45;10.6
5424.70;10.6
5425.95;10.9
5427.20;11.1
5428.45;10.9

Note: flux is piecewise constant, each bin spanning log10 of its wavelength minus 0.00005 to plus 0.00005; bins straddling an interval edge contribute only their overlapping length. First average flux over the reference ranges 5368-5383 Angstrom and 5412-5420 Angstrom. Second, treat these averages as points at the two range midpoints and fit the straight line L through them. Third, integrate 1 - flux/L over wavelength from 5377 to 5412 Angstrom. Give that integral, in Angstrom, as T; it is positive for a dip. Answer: 1.0 Angstrom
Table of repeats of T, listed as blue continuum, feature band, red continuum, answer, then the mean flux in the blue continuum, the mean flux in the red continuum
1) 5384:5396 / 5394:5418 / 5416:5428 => 1.35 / 10.6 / 11.1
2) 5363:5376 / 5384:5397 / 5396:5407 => -0.53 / 10.1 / 10.1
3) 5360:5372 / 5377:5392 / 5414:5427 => -0.37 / 10.6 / 11.2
